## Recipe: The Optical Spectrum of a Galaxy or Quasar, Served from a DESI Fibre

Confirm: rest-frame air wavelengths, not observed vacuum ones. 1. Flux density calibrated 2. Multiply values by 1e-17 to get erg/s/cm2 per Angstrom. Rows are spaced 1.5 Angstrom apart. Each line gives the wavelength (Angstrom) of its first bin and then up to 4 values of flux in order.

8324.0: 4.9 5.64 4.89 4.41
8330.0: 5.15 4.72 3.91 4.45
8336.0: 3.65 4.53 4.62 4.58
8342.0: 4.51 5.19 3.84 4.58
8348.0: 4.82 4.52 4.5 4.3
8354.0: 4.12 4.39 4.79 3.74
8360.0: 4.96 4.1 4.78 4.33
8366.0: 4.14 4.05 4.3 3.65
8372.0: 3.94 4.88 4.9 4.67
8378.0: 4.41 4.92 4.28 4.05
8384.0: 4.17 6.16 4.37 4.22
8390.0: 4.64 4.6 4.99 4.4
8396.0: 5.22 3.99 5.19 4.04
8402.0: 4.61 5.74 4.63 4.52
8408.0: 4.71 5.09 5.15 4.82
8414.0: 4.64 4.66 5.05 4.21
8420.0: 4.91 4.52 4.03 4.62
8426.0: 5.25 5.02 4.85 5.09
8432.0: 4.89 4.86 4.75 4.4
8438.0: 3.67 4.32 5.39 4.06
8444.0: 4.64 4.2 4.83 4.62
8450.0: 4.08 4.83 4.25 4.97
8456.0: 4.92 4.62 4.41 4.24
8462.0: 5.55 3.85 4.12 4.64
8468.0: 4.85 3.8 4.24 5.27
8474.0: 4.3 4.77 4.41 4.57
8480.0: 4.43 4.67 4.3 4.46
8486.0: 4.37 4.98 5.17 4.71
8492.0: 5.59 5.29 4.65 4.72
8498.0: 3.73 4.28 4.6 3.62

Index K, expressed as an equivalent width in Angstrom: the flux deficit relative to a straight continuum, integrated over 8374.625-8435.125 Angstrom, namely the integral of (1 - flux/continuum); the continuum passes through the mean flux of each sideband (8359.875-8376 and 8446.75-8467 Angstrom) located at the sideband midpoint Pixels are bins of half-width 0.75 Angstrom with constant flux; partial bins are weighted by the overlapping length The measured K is -4.0 Angstrom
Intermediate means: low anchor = 4.35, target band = 4.73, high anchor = 4.56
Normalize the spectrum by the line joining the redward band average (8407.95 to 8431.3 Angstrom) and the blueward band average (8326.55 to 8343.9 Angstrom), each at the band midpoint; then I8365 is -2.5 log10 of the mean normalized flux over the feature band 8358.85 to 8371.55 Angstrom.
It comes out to 0.09 mag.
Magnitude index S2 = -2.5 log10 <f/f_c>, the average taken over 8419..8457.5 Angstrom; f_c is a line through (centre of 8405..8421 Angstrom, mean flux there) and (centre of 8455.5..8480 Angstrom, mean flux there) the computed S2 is 0.00 mag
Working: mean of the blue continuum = 4.77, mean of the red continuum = 4.53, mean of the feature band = 4.64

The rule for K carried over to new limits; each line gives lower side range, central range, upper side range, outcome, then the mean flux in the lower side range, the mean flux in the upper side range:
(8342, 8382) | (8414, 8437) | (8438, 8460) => -1.2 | 4.43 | 4.55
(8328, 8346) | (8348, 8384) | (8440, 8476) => 0.8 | 4.47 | 4.56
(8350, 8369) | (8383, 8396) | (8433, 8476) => -0.9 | 4.35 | 4.53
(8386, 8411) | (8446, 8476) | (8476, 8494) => 1.1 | 4.71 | 4.74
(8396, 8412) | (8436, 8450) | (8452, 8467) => 0.6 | 4.79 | 4.56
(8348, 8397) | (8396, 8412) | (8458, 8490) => -1.0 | 4.49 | 4.54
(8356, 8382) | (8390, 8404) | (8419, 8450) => -0.7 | 4.4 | 4.63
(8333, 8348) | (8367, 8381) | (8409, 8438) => 0.5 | 4.43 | 4.75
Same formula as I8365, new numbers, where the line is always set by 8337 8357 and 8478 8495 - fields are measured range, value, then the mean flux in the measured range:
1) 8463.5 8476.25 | 0.07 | 4.46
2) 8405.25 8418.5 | -0.04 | 4.79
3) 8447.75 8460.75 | 0.04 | 4.56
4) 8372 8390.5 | -0.01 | 4.61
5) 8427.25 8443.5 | 0.01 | 4.65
